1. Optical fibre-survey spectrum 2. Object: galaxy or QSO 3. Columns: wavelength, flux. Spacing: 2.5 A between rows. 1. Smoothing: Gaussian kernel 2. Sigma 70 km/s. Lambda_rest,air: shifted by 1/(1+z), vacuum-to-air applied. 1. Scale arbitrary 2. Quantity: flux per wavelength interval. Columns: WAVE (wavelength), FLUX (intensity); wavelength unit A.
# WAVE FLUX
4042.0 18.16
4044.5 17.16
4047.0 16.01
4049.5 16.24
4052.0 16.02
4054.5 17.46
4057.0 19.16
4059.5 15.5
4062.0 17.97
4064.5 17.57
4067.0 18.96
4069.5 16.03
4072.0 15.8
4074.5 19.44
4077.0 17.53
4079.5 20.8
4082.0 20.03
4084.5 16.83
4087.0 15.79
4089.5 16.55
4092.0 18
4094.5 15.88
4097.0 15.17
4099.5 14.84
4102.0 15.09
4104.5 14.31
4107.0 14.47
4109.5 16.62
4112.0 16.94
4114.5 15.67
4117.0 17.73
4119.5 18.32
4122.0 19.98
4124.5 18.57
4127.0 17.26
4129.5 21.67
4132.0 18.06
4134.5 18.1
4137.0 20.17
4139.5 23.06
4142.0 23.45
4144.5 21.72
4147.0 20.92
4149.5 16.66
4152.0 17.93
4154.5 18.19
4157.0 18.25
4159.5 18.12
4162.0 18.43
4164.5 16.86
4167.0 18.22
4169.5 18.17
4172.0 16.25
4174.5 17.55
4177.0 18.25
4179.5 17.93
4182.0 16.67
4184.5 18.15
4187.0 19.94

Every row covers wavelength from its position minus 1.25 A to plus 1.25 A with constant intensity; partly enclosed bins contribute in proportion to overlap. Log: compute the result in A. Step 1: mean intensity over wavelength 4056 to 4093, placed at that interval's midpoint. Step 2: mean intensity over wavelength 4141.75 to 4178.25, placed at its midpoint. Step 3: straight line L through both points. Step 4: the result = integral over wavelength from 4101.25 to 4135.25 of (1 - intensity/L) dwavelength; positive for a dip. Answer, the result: 1.40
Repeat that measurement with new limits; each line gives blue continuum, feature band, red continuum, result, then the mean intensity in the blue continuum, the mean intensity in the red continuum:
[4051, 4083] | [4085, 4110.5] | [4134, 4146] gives 4.84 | 17.9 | 21.5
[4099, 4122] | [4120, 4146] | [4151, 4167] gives -4.70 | 16.3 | 18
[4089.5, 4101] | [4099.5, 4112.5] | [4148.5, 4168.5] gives 0.79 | 16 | 17.9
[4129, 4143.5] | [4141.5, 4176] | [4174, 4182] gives 1.13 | 20.7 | 17.8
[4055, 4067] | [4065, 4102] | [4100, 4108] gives -2.50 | 17.7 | 14.6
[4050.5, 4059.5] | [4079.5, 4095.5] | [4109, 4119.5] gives -0.39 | 17.2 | 16.9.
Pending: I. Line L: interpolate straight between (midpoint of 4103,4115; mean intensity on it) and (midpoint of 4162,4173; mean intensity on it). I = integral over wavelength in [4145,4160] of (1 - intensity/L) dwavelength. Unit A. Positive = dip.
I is -1.33 A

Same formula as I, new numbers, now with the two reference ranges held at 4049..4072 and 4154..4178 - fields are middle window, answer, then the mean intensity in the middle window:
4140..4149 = -2.0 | 21.7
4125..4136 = -0.7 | 18.8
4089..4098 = 0.5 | 16.4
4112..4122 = 0.0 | 17.5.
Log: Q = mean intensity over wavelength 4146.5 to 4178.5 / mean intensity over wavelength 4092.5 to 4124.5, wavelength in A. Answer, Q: 1.09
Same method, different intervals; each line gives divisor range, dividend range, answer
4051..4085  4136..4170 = 1.08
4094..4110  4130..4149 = 1.37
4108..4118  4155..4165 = 1.08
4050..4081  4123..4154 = 1.12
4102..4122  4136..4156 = 1.23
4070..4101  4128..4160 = 1.15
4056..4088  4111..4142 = 1.07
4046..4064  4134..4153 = 1.20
